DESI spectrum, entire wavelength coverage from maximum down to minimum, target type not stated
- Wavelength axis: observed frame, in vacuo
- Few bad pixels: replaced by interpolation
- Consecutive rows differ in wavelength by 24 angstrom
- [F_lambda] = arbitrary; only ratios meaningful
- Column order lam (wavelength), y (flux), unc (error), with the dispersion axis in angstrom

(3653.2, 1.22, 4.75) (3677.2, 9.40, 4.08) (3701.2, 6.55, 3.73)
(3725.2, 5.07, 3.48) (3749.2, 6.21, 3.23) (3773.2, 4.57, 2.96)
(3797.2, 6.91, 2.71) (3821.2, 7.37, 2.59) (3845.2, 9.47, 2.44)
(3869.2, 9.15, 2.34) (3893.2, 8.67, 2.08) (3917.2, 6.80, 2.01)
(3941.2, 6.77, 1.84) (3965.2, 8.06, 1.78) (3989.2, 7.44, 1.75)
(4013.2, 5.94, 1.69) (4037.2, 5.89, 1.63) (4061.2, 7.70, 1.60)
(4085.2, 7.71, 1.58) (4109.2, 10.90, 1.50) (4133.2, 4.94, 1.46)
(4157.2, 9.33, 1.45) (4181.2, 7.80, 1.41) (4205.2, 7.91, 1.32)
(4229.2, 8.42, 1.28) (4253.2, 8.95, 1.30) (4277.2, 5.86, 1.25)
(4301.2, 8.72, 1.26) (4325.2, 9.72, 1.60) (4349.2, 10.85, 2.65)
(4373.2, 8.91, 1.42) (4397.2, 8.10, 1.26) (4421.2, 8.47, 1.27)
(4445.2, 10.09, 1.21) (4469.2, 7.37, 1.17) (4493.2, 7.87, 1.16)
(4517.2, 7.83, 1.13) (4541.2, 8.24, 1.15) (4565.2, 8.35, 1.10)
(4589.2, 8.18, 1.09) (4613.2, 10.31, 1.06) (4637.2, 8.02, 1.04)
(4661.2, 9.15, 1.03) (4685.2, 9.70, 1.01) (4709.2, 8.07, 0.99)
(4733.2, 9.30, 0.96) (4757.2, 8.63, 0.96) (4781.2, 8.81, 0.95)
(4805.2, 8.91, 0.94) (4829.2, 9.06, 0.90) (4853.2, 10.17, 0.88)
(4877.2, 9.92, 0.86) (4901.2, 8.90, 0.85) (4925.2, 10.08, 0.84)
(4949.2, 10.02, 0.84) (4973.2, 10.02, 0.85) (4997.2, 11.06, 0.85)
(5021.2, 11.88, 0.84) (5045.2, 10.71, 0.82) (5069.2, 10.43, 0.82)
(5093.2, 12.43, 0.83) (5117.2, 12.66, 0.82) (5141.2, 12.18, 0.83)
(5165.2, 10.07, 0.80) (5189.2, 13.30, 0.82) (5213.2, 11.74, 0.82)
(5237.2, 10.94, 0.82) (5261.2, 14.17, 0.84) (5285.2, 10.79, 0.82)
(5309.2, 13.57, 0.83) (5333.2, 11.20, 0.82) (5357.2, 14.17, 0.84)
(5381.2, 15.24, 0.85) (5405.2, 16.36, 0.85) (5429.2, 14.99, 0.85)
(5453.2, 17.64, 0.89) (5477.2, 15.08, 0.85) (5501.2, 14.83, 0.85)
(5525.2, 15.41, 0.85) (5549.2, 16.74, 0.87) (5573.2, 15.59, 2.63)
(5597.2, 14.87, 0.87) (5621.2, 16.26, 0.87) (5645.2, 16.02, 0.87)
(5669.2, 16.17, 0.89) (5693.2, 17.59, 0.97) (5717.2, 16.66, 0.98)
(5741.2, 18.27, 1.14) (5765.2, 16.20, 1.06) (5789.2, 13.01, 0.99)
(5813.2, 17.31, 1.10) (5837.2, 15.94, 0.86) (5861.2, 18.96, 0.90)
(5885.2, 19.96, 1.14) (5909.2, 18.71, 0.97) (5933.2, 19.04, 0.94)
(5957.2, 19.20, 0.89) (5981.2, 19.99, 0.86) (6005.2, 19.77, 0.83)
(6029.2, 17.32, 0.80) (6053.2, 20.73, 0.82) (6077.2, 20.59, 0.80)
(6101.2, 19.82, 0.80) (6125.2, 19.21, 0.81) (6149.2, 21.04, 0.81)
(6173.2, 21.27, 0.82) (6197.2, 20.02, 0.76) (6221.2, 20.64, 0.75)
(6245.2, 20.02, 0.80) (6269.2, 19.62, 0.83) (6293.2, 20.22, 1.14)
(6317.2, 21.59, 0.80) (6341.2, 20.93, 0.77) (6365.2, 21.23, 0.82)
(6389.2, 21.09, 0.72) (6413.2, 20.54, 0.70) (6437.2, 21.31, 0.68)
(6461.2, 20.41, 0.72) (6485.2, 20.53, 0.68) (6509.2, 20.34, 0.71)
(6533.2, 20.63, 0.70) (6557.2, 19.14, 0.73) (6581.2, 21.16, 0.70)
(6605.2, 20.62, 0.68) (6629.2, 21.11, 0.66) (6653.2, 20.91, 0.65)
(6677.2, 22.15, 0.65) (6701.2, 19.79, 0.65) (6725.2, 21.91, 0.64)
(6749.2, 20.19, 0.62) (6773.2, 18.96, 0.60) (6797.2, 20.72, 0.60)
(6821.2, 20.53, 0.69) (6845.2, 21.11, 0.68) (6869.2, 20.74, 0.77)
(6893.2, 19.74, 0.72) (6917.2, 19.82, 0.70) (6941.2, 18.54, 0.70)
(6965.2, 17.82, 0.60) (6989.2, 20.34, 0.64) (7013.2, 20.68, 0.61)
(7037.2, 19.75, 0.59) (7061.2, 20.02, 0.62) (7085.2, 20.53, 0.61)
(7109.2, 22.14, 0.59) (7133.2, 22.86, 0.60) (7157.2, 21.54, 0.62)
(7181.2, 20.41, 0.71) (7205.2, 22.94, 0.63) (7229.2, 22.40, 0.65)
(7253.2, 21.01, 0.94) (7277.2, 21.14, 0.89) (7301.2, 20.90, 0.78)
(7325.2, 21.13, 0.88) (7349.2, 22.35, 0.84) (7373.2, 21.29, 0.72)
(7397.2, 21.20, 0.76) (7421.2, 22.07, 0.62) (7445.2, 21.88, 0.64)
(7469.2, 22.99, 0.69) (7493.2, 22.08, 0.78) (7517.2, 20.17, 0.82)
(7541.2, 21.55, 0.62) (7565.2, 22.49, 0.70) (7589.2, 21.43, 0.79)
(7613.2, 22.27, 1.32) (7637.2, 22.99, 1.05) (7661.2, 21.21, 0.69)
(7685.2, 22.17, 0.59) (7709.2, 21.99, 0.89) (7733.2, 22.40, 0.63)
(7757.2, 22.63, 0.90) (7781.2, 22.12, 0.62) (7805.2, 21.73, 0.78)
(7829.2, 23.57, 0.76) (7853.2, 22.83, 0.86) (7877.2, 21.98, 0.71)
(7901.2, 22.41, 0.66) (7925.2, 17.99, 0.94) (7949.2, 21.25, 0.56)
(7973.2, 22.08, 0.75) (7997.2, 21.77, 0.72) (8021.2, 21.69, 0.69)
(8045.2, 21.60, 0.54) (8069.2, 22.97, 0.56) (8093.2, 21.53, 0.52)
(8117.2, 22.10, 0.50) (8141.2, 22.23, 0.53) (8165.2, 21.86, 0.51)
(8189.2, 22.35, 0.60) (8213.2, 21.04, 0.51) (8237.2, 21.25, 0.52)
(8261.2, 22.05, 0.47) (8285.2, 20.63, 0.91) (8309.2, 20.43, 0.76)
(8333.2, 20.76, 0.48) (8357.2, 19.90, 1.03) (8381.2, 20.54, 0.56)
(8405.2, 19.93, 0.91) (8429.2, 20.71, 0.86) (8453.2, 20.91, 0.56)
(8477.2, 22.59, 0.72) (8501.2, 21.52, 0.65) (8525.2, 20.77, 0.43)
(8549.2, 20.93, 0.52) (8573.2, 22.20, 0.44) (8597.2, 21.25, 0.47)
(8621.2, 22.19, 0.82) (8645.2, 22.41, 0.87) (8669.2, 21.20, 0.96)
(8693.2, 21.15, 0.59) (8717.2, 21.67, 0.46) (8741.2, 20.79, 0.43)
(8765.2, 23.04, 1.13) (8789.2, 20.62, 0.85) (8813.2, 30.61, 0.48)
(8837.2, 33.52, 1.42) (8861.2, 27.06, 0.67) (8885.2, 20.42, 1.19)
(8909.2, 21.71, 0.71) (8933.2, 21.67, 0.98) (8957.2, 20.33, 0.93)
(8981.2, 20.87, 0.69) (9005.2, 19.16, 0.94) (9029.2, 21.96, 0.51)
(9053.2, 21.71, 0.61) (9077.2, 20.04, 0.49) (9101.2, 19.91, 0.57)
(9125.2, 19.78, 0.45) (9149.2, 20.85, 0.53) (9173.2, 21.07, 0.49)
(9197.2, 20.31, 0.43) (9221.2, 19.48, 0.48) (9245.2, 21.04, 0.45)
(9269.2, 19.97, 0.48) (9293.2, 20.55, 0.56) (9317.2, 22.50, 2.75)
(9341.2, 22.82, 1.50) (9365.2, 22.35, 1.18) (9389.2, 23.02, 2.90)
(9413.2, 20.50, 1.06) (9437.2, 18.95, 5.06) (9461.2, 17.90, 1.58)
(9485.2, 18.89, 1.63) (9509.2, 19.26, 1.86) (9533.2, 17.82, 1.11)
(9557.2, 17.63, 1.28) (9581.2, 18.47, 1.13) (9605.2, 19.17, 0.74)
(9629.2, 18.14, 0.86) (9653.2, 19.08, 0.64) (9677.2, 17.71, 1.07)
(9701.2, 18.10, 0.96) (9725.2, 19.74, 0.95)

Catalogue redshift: 0.344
